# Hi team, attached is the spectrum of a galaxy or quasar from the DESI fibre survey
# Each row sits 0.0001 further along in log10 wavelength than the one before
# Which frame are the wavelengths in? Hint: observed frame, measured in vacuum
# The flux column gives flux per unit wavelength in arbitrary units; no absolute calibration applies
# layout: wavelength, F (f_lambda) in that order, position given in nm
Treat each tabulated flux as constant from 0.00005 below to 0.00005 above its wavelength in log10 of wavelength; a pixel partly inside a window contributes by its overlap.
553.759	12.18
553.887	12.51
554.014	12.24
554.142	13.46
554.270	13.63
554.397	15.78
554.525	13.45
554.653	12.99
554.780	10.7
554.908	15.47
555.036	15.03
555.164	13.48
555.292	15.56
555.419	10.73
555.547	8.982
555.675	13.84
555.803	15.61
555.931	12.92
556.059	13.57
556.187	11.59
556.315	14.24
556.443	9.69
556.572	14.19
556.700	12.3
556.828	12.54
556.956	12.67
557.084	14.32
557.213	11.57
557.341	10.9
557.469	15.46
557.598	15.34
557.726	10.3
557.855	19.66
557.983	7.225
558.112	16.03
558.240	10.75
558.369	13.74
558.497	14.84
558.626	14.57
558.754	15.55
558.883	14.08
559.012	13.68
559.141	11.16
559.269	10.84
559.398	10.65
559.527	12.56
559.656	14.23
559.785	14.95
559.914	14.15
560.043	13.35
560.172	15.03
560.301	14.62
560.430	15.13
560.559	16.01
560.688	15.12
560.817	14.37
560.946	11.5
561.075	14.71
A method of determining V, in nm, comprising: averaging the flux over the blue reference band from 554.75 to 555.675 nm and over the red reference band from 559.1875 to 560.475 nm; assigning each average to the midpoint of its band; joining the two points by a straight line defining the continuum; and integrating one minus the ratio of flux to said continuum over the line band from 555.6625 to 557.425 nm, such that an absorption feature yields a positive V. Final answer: 0.04 nm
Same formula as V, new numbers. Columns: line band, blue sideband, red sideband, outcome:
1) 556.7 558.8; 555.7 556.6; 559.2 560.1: -0.06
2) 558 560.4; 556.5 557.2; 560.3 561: 0.08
